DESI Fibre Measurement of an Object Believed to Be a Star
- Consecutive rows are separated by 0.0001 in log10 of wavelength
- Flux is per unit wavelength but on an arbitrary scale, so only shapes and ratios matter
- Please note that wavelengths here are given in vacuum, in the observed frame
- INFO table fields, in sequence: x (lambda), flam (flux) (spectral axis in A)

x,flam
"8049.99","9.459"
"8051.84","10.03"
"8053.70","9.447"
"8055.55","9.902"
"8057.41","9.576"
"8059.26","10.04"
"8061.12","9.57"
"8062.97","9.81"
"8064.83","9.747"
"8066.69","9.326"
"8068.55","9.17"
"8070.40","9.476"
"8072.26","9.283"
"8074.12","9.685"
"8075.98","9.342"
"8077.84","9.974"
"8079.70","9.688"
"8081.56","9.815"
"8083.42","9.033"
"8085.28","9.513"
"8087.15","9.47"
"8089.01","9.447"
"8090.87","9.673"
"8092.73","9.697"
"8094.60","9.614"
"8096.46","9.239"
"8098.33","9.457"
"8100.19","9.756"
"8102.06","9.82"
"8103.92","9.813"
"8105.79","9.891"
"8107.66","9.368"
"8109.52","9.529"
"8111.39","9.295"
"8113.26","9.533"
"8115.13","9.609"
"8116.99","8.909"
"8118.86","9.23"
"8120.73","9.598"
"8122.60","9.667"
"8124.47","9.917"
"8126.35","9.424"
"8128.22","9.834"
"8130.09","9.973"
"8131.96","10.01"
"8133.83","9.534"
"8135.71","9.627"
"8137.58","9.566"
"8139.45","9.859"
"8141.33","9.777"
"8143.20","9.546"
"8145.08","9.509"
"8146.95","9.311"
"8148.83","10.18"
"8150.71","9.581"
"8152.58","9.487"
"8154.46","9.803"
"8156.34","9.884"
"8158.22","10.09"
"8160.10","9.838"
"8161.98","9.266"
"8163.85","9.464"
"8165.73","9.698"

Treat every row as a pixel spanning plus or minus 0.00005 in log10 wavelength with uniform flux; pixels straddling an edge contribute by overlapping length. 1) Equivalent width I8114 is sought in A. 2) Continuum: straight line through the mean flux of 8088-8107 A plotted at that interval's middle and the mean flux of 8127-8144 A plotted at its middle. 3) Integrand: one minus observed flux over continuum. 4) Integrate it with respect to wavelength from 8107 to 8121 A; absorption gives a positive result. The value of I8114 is 0.4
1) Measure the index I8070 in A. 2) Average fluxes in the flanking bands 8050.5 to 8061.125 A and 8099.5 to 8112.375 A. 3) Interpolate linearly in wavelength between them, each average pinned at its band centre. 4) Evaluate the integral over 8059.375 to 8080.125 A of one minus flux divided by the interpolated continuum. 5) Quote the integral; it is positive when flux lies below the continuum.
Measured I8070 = 0.3 A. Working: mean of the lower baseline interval 9.76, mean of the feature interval 9.57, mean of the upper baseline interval 9.63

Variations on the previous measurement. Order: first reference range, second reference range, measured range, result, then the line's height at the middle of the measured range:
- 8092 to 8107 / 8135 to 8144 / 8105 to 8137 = 0.3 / 9.67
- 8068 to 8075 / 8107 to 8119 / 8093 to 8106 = -0.4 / 9.39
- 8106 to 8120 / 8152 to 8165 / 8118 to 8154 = -0.5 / 9.54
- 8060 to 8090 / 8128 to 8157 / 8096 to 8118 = 0.2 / 9.61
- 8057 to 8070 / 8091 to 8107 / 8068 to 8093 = 0.3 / 9.63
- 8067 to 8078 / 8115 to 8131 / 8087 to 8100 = 0.0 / 9.5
